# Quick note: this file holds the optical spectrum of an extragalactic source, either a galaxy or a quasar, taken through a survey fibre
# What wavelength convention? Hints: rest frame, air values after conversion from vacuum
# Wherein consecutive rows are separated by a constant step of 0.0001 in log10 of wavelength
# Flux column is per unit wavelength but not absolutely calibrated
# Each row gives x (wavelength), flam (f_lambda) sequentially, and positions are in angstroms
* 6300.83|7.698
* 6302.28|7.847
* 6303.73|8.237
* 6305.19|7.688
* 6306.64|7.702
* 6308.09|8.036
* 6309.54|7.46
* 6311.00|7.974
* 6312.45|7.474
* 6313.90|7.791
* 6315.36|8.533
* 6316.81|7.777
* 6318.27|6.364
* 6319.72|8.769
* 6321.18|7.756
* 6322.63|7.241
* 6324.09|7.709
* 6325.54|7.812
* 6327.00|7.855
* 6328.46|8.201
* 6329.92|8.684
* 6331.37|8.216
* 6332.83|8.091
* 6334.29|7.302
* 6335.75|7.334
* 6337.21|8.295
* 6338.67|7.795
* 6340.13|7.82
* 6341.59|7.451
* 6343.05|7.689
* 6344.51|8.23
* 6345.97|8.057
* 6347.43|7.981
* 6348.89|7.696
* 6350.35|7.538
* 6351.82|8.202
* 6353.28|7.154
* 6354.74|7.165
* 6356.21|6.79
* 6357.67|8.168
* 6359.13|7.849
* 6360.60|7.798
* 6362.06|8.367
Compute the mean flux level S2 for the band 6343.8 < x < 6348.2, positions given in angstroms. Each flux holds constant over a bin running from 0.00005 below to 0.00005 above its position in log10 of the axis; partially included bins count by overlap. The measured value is 8.09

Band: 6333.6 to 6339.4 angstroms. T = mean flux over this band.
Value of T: 7.68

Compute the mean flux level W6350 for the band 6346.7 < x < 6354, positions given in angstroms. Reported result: 7.71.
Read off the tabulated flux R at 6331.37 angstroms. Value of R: 8.216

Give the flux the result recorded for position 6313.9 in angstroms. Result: 7.791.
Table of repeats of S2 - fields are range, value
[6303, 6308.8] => 7.91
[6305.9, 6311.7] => 7.79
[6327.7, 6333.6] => 8.29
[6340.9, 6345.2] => 7.79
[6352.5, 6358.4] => 7.33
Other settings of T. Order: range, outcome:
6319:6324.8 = 7.86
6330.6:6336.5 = 7.75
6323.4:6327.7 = 7.8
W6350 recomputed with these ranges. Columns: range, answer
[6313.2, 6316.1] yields 8.16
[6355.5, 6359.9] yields 7.61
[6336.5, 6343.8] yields 7.81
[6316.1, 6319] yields 7.07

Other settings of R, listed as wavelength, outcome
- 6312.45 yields 7.474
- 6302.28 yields 7.847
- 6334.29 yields 7.302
